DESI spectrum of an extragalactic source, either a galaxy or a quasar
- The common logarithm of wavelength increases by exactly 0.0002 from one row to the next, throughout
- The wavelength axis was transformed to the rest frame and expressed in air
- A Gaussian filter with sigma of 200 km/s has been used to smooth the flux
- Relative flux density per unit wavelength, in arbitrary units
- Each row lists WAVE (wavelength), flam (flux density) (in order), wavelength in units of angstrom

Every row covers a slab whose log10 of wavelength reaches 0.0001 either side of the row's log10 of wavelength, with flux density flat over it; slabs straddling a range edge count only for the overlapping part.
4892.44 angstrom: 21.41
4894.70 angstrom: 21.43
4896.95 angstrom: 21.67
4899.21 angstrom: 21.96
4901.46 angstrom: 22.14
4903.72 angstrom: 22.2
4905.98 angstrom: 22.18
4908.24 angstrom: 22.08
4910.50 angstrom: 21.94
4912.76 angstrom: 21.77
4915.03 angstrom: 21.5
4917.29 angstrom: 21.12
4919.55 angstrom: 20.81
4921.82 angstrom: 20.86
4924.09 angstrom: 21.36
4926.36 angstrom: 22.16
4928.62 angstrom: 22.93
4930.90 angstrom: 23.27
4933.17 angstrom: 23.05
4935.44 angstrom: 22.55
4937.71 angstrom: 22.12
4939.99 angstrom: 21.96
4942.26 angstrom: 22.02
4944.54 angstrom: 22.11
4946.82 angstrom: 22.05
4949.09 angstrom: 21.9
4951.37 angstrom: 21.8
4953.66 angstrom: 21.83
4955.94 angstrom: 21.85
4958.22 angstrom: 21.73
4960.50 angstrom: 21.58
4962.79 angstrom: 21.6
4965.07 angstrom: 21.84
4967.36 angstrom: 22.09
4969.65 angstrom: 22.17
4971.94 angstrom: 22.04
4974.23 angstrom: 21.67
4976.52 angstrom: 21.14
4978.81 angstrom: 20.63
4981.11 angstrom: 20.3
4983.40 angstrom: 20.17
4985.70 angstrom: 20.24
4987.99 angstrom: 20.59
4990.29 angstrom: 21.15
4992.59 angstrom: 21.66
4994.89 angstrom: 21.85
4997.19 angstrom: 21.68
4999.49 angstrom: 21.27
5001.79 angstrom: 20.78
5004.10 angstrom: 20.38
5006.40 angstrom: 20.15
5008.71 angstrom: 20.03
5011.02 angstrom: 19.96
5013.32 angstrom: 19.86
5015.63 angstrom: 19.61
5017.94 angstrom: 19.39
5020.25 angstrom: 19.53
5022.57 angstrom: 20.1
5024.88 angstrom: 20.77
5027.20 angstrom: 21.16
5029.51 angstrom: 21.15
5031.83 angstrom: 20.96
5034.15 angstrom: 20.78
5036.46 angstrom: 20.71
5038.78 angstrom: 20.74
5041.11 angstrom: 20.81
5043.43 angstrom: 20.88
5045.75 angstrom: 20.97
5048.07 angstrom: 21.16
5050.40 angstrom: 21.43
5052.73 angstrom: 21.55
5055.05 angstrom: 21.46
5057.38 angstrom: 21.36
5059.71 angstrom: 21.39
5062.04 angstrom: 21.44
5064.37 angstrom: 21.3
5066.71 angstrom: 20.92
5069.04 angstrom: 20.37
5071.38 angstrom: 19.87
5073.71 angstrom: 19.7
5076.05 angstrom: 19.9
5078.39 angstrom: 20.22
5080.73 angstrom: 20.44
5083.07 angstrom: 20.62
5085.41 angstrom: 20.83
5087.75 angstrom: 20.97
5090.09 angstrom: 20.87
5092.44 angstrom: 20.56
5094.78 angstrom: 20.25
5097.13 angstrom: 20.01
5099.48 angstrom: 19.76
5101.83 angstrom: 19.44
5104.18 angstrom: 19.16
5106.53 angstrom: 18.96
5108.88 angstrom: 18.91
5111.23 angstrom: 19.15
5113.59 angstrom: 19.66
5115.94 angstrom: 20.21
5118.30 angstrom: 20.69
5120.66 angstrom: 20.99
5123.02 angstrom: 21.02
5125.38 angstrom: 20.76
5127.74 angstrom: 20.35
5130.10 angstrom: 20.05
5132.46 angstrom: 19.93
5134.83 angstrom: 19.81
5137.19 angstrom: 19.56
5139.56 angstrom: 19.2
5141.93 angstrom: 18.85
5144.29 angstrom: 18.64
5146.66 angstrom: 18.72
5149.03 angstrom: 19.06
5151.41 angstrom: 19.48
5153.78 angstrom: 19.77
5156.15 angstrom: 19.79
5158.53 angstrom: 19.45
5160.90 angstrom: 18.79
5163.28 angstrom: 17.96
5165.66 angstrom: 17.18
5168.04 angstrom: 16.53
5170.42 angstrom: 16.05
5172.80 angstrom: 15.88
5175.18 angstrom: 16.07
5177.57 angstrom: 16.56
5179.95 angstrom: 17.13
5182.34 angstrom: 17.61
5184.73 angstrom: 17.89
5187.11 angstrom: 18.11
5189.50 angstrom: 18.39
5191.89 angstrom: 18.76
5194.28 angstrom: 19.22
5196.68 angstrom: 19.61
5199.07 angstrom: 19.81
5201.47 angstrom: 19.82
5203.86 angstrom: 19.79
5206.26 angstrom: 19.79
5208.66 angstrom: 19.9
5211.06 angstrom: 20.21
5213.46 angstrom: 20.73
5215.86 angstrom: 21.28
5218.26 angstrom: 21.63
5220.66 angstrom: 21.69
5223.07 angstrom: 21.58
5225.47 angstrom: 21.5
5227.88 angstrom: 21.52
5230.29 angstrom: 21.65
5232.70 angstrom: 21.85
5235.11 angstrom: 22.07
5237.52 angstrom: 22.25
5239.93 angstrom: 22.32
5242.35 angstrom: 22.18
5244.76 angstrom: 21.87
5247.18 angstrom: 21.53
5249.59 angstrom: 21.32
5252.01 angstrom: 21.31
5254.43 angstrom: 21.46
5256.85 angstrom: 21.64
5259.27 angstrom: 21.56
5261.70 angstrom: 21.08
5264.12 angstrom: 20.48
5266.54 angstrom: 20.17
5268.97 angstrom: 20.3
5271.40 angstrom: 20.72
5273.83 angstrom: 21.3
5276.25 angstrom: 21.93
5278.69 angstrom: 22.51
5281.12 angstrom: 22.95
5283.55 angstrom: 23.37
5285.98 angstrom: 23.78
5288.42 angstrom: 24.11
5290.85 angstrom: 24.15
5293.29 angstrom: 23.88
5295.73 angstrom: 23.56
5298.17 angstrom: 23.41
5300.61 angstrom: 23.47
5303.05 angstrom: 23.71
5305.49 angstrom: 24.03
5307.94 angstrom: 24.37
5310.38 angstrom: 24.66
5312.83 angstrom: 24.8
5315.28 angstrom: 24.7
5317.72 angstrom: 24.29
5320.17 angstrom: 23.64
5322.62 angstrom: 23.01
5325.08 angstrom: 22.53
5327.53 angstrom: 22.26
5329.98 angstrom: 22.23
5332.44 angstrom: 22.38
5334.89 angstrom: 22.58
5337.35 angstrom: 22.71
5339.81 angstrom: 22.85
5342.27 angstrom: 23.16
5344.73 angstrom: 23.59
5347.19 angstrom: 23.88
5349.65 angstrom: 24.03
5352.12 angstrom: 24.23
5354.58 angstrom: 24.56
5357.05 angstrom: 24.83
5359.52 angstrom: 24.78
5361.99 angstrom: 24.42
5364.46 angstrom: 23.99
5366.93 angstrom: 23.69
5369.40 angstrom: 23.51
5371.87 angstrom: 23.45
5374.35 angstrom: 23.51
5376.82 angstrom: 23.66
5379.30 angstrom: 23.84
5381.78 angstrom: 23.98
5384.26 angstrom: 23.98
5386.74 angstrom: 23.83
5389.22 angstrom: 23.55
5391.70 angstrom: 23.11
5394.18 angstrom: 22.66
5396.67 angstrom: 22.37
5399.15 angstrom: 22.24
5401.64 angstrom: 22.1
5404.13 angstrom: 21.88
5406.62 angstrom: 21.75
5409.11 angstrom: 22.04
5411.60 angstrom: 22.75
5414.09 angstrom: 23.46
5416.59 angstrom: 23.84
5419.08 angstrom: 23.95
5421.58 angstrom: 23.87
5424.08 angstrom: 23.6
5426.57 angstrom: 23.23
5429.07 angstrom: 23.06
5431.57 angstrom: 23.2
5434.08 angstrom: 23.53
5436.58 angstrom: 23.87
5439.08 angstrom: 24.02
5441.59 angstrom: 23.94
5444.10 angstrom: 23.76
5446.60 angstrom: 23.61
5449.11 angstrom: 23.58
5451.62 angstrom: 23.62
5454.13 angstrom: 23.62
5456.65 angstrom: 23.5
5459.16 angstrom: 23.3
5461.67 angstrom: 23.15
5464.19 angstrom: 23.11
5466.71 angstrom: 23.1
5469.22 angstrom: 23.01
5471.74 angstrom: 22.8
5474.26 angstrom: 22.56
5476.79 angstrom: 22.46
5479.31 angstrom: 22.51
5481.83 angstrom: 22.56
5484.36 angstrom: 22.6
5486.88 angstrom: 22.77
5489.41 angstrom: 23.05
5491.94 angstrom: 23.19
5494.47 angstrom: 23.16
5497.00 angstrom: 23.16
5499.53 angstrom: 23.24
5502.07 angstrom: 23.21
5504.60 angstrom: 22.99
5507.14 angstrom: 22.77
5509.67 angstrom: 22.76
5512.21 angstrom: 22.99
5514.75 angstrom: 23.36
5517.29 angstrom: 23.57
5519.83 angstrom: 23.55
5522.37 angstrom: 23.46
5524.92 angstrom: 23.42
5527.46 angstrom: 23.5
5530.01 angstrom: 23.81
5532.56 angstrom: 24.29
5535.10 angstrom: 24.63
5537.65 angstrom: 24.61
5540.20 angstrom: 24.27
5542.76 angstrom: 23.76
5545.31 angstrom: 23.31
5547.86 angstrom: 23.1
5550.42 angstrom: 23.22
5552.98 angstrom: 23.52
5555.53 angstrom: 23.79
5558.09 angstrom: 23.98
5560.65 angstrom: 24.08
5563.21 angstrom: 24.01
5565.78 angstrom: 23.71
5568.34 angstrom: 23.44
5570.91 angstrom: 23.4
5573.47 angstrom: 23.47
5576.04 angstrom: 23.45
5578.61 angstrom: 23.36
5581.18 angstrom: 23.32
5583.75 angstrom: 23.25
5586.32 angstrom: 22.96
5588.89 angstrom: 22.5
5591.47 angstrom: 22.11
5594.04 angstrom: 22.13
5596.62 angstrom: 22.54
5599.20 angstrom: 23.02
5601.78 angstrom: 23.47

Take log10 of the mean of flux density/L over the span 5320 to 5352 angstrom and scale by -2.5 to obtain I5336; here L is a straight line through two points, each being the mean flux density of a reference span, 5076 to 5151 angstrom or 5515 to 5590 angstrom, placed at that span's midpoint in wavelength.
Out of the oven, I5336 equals -0.059 mag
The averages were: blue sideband 19.9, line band 23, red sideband 23.6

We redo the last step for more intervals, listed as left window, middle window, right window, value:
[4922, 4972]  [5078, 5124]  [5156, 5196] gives -0.06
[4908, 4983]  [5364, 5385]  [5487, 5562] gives -0.03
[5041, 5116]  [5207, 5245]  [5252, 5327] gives 0.03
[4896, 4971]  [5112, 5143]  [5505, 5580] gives 0.12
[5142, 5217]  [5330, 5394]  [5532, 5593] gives -0.13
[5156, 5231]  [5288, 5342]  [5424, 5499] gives -0.12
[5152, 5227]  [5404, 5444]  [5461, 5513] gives -0.06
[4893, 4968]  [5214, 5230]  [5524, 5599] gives 0.06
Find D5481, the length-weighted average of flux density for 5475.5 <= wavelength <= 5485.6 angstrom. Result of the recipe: 22.5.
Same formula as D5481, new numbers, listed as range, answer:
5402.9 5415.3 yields 22.4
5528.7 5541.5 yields 24.3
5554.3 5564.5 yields 23.9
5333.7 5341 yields 22.7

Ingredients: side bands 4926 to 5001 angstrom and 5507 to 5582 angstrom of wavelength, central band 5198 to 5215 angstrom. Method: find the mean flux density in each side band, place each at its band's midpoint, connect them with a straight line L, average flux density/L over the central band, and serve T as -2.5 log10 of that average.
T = 0.13 mag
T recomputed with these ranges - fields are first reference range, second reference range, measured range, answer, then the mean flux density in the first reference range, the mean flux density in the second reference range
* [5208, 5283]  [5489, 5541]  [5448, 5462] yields -0.021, 21.5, 23.5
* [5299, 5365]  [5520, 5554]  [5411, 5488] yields 0.020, 23.7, 23.8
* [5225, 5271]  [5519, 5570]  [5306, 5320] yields -0.117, 21.5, 23.8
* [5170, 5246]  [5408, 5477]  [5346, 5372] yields -0.096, 19.9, 23.4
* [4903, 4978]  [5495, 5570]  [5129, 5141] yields 0.143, 21.9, 23.6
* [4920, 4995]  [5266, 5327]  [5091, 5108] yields 0.134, 21.7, 23.2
